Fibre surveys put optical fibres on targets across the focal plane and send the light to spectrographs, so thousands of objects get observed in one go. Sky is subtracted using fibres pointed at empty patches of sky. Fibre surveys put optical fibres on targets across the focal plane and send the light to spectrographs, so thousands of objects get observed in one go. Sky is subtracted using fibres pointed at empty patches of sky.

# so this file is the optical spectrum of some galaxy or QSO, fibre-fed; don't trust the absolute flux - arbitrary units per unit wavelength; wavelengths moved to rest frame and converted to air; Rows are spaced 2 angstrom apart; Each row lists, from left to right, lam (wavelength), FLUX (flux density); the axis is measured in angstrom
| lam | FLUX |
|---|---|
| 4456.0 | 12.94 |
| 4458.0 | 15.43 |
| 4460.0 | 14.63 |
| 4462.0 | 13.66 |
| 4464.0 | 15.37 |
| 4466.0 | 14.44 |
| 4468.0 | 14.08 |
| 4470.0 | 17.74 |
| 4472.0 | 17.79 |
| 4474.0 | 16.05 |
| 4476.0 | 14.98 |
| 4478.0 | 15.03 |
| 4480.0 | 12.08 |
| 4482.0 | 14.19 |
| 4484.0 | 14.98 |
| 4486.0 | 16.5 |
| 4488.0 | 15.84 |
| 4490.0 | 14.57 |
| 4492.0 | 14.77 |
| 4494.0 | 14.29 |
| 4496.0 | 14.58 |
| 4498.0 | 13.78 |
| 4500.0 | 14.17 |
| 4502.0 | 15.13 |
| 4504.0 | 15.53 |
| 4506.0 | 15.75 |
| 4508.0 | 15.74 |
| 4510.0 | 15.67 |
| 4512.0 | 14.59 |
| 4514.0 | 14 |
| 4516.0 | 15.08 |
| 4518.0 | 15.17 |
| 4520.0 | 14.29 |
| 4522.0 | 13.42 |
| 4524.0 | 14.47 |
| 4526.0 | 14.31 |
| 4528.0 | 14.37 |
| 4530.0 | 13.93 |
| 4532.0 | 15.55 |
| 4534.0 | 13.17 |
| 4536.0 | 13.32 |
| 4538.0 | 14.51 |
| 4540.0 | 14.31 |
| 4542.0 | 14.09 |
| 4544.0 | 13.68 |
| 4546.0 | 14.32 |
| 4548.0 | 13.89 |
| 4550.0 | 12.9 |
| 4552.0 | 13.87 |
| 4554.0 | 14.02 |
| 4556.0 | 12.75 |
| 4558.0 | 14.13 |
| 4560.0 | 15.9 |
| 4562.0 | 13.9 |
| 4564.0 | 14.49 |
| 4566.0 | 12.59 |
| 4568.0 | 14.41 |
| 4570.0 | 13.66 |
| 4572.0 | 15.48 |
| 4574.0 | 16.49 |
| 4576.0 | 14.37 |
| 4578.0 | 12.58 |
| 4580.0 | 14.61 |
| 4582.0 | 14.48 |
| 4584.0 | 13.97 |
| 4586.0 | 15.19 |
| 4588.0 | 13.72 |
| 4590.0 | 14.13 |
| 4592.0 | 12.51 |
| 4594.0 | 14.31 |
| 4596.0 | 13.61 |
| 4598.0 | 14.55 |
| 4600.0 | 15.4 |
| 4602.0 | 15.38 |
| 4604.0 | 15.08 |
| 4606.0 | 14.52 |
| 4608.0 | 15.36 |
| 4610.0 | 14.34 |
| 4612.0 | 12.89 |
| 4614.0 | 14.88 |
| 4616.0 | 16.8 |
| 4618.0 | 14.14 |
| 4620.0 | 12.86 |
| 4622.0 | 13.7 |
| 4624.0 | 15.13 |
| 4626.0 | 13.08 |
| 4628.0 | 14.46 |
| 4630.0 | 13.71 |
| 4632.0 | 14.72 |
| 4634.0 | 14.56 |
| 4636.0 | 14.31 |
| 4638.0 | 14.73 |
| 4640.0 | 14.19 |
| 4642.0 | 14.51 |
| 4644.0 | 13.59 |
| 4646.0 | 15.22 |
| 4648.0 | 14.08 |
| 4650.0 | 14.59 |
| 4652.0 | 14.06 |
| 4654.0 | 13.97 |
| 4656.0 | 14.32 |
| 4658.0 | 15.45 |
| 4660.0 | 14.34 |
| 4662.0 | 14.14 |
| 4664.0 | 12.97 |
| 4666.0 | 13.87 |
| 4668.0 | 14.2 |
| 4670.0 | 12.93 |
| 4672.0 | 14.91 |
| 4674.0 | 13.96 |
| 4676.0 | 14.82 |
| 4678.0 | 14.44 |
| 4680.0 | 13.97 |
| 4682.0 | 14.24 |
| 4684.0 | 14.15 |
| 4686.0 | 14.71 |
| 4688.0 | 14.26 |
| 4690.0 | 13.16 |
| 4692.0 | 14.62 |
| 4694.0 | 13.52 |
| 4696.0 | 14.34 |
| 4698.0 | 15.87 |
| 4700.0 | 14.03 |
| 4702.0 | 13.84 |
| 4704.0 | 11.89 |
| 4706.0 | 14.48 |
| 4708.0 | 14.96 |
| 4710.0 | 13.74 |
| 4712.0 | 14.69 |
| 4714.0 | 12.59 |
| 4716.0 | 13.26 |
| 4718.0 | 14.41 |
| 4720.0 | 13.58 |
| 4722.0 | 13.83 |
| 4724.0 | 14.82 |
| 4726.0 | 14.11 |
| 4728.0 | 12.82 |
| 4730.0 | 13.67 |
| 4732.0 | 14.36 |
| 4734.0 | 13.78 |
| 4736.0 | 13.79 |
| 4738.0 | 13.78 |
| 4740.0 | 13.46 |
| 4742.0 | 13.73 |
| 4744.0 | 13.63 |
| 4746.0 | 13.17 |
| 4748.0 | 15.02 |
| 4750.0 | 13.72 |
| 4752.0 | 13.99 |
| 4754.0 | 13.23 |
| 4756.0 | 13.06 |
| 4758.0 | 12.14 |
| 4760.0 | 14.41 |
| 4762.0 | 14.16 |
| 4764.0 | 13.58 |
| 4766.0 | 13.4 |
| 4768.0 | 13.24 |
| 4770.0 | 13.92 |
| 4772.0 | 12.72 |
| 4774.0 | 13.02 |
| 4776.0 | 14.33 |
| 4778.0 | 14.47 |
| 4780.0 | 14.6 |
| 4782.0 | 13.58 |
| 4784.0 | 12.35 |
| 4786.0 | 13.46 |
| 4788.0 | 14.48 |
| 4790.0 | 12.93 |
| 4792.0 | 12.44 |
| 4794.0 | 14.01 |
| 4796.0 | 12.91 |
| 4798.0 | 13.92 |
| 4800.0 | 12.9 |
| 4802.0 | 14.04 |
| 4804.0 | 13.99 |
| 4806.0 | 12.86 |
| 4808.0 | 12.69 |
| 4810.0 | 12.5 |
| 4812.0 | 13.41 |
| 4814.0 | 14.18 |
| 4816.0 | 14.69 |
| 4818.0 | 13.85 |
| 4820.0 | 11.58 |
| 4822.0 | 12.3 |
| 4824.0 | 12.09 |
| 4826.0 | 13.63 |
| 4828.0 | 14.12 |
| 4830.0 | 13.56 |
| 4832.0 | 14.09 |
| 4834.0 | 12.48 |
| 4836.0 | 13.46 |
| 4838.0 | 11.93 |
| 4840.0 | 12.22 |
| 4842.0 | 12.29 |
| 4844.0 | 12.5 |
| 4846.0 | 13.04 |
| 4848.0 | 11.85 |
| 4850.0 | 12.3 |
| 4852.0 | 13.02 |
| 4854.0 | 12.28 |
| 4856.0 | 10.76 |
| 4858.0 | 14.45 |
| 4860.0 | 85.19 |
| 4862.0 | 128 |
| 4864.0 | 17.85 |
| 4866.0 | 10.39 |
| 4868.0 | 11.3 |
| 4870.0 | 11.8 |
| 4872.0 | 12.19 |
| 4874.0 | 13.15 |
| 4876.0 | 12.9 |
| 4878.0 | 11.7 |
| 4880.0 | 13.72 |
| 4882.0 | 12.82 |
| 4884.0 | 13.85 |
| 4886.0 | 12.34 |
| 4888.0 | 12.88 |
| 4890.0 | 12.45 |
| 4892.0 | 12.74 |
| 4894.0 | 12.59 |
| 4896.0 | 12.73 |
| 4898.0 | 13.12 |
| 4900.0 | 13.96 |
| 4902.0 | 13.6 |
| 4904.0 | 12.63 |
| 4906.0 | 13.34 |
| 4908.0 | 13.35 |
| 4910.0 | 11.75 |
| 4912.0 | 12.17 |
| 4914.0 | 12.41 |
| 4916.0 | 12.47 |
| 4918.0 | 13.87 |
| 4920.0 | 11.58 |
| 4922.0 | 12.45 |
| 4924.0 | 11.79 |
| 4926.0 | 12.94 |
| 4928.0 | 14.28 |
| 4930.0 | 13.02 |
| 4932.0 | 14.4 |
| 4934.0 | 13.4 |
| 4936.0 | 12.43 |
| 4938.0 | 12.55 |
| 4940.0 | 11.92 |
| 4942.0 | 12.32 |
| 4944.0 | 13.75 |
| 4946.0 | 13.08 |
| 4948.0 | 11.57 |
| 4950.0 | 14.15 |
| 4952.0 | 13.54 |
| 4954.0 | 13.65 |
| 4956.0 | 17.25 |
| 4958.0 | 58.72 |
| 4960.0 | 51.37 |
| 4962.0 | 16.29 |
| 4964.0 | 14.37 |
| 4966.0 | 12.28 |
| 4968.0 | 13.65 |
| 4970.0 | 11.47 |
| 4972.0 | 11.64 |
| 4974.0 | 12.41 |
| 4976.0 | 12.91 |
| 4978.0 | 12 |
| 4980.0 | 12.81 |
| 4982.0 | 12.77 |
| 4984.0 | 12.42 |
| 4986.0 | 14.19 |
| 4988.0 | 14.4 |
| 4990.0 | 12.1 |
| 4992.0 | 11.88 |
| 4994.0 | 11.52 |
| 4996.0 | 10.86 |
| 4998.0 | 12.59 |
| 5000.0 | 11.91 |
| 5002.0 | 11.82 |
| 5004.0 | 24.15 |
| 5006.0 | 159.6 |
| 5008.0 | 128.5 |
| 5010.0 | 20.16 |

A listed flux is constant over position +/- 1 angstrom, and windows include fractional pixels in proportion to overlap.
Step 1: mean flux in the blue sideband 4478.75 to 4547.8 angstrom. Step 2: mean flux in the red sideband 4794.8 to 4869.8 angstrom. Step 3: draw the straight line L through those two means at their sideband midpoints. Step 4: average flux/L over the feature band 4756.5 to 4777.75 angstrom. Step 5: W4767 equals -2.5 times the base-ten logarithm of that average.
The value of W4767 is 0.267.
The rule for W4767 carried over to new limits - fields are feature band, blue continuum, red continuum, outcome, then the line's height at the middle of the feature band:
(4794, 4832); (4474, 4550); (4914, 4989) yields 0.136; 15.1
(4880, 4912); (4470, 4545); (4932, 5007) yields 0.396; 18.6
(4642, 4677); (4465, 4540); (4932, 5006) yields 0.109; 15.7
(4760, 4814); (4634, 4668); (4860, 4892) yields 0.377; 19.1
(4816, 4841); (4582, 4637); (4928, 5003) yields 0.146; 14.9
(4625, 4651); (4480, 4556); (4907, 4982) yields 0.029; 14.7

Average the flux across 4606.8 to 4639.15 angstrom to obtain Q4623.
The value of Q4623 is 14.4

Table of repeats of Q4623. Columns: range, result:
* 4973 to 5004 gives 12.8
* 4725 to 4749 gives 13.8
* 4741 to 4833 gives 13.5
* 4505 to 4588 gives 14.3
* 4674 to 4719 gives 14.1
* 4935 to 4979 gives 17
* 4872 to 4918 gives 12.9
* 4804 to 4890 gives 17.2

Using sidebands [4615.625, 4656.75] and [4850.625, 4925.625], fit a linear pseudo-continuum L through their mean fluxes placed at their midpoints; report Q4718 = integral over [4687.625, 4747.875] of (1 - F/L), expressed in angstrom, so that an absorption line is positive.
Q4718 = 5.93 angstrom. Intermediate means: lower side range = 14.3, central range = 13.9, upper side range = 17.8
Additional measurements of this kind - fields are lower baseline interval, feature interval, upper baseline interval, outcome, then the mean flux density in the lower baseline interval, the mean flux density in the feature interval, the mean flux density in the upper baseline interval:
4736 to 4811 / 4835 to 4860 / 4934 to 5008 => 1.51 angstrom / 13.5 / 15.4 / 21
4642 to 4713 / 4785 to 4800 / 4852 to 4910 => 3.23 angstrom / 14.2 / 13.4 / 19.3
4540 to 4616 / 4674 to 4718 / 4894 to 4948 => -0.95 angstrom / 14.3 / 14.1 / 12.9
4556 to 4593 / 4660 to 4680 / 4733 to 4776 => -0.23 angstrom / 14.2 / 14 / 13.6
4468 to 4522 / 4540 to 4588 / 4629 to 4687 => 1.80 angstrom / 15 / 14.2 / 14.3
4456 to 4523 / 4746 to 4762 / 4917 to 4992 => 1.59 angstrom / 14.9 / 13.7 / 15.4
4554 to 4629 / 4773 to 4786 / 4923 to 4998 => 0.96 angstrom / 14.3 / 13.7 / 15.3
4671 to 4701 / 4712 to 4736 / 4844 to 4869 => 4.88 angstrom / 14.3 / 13.8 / 27.7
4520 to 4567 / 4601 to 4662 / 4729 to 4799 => -2.56 angstrom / 14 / 14.4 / 13.6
